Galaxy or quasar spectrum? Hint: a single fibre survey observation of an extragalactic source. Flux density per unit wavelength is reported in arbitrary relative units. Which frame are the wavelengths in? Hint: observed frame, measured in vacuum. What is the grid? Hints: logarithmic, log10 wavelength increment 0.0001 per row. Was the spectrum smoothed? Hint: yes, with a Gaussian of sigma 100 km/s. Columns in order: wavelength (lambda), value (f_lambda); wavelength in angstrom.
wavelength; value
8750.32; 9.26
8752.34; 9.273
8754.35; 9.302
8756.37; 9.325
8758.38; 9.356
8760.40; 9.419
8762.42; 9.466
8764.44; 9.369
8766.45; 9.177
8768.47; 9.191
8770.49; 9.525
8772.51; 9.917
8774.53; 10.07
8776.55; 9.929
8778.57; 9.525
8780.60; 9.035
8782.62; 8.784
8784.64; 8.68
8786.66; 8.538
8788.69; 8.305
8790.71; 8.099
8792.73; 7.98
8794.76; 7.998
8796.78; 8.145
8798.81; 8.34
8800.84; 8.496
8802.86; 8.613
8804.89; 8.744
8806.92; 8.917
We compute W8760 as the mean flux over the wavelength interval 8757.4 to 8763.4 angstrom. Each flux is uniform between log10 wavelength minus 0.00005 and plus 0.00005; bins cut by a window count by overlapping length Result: 9.4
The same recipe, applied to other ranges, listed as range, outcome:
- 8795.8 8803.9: 8.4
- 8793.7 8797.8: 8.06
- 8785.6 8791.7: 8.32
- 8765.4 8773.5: 9.46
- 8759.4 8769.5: 9.33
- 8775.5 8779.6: 9.71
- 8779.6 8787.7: 8.76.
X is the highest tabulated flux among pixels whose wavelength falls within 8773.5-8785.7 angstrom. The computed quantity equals 10.07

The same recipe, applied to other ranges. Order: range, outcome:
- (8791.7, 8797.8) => 8.145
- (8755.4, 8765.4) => 9.466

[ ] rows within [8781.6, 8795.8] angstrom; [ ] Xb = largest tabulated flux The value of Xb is 8.784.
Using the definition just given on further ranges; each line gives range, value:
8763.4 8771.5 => 9.525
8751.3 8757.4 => 9.325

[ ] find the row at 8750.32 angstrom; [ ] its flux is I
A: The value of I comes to 9.26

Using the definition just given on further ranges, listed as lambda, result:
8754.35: 9.302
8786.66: 8.538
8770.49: 9.525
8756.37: 9.325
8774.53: 10.07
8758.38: 9.356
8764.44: 9.369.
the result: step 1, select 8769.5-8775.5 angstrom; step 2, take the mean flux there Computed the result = 9.84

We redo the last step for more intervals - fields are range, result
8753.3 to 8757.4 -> 9.33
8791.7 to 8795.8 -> 8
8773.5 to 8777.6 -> 10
